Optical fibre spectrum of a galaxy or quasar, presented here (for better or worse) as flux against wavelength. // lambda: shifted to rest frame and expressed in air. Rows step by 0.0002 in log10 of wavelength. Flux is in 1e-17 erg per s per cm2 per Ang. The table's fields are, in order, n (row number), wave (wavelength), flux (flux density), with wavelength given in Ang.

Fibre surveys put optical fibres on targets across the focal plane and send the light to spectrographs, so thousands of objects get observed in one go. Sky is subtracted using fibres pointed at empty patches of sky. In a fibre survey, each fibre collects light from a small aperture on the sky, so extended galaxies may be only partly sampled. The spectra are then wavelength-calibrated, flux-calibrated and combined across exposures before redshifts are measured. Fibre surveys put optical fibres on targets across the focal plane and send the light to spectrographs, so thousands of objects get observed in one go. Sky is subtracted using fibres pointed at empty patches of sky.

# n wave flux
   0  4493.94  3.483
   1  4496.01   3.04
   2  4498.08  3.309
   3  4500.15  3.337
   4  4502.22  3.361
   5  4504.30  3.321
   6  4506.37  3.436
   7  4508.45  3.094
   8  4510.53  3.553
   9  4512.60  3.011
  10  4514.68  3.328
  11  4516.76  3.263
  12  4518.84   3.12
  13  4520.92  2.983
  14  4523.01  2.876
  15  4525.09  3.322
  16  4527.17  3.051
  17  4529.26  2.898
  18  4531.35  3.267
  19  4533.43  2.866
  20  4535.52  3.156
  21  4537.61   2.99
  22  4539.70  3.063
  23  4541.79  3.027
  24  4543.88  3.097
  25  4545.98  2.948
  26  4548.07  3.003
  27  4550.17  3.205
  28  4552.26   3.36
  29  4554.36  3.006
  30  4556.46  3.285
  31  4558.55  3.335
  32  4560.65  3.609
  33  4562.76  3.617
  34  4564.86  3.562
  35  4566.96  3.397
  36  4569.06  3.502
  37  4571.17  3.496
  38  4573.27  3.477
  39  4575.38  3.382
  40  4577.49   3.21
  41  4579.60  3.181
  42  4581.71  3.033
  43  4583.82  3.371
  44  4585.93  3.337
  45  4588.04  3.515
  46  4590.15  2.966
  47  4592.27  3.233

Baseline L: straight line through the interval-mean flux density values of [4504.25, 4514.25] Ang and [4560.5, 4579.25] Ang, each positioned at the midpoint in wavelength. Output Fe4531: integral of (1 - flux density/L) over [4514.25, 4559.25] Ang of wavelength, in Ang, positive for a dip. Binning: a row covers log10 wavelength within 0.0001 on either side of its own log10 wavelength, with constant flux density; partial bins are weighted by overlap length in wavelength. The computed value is 3.4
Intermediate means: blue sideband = 3.28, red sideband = 3.45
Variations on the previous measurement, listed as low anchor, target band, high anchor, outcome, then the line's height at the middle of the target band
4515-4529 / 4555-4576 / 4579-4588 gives -1.57 Ang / 3.22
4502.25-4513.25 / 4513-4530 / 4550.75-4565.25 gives 1.11 Ang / 3.32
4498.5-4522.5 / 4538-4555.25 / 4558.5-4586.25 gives 1.29 Ang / 3.33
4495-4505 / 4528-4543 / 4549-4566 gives 1.32 Ang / 3.33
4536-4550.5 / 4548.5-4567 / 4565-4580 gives -0.81 Ang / 3.22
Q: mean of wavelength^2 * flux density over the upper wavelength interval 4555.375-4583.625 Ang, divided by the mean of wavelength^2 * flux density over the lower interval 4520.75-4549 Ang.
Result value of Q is 1.13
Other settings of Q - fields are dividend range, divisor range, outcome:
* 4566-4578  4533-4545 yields 1.14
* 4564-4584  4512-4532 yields 1.10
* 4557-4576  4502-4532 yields 1.12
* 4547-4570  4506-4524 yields 1.08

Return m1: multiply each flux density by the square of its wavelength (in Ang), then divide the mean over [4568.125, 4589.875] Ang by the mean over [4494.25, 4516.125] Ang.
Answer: 1.0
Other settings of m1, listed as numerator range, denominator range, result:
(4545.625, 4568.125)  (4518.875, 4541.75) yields 1.10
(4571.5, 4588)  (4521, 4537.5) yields 1.11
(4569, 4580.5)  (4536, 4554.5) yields 1.11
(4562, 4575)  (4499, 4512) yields 1.08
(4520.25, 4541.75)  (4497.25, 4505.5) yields 0.93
